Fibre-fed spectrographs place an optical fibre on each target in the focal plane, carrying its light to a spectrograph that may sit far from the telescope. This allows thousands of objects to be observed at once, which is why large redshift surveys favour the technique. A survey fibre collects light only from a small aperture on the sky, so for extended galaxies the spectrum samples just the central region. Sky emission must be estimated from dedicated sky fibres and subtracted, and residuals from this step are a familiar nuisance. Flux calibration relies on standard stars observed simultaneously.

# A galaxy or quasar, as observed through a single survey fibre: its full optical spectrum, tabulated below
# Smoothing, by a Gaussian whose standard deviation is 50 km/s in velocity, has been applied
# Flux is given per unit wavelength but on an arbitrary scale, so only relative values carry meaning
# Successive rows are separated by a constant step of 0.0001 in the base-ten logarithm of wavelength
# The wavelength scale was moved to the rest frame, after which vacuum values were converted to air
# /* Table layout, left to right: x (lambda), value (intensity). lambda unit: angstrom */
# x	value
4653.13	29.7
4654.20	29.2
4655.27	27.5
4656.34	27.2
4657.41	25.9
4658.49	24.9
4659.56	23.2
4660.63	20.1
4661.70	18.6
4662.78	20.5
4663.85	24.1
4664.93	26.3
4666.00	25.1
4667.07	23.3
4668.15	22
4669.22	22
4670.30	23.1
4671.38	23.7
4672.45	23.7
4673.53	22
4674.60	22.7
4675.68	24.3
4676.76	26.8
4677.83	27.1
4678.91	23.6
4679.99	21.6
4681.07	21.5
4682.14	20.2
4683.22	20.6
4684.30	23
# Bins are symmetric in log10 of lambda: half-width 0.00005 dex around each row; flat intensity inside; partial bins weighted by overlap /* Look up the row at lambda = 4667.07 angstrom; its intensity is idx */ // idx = 23.3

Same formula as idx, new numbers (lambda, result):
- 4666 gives 25.1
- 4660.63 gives 20.1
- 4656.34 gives 27.2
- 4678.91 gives 23.6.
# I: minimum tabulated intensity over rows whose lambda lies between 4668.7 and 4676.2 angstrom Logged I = 22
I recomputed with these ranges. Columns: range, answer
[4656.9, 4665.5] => 18.6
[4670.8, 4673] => 23.7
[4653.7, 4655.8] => 27.5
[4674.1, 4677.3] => 22.7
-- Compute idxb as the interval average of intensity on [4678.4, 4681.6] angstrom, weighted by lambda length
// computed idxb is 22.2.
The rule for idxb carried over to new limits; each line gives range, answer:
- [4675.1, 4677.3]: 25.5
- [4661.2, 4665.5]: 22.4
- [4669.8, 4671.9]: 23.4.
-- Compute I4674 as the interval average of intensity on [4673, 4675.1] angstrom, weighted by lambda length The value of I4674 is 22.4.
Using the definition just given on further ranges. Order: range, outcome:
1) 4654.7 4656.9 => 27.4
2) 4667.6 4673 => 22.9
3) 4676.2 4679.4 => 25.9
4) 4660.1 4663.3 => 19.7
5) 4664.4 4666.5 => 25.8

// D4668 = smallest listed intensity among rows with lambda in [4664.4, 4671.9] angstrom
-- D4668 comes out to 22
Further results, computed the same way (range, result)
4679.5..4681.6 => 21.5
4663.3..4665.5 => 24.1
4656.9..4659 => 24.9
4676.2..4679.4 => 23.6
